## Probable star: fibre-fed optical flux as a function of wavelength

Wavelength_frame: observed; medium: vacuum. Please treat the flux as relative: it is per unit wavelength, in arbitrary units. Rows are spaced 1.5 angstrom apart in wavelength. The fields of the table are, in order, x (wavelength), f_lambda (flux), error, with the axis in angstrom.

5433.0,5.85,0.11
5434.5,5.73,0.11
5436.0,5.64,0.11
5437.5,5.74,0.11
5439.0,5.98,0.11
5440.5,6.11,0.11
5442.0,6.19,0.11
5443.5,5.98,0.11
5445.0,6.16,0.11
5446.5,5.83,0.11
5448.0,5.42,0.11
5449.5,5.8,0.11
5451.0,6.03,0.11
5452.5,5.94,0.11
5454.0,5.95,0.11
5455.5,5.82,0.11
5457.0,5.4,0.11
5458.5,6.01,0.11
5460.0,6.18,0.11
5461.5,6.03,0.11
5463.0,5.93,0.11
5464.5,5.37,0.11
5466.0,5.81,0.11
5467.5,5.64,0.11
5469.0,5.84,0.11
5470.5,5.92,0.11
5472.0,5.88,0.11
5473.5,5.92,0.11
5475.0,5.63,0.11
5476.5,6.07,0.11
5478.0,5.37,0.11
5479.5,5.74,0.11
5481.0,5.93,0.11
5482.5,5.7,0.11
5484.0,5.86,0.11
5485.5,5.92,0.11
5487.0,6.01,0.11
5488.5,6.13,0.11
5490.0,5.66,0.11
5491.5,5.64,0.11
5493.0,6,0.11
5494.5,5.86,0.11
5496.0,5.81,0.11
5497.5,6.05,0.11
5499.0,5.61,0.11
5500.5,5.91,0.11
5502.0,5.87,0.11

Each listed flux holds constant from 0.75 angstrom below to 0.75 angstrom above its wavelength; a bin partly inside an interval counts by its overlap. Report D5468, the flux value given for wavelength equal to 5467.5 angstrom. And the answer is 5.64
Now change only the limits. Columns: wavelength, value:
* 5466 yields 5.81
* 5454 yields 5.95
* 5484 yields 5.86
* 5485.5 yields 5.92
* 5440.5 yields 6.11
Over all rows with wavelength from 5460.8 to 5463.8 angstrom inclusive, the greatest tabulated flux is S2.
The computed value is 6.03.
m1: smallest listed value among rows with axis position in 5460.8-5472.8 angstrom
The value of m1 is 5.37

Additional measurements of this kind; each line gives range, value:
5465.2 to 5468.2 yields 5.64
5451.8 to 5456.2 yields 5.82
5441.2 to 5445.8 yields 5.98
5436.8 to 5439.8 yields 5.74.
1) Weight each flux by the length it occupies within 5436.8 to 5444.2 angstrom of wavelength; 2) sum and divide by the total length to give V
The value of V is 6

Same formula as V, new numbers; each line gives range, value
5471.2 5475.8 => 5.81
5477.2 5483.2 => 5.69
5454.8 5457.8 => 5.61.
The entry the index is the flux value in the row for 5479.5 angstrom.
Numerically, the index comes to 5.74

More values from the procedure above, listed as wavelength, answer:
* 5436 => 5.64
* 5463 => 5.93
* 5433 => 5.85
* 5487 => 6.01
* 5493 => 6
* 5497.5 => 6.05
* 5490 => 5.66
